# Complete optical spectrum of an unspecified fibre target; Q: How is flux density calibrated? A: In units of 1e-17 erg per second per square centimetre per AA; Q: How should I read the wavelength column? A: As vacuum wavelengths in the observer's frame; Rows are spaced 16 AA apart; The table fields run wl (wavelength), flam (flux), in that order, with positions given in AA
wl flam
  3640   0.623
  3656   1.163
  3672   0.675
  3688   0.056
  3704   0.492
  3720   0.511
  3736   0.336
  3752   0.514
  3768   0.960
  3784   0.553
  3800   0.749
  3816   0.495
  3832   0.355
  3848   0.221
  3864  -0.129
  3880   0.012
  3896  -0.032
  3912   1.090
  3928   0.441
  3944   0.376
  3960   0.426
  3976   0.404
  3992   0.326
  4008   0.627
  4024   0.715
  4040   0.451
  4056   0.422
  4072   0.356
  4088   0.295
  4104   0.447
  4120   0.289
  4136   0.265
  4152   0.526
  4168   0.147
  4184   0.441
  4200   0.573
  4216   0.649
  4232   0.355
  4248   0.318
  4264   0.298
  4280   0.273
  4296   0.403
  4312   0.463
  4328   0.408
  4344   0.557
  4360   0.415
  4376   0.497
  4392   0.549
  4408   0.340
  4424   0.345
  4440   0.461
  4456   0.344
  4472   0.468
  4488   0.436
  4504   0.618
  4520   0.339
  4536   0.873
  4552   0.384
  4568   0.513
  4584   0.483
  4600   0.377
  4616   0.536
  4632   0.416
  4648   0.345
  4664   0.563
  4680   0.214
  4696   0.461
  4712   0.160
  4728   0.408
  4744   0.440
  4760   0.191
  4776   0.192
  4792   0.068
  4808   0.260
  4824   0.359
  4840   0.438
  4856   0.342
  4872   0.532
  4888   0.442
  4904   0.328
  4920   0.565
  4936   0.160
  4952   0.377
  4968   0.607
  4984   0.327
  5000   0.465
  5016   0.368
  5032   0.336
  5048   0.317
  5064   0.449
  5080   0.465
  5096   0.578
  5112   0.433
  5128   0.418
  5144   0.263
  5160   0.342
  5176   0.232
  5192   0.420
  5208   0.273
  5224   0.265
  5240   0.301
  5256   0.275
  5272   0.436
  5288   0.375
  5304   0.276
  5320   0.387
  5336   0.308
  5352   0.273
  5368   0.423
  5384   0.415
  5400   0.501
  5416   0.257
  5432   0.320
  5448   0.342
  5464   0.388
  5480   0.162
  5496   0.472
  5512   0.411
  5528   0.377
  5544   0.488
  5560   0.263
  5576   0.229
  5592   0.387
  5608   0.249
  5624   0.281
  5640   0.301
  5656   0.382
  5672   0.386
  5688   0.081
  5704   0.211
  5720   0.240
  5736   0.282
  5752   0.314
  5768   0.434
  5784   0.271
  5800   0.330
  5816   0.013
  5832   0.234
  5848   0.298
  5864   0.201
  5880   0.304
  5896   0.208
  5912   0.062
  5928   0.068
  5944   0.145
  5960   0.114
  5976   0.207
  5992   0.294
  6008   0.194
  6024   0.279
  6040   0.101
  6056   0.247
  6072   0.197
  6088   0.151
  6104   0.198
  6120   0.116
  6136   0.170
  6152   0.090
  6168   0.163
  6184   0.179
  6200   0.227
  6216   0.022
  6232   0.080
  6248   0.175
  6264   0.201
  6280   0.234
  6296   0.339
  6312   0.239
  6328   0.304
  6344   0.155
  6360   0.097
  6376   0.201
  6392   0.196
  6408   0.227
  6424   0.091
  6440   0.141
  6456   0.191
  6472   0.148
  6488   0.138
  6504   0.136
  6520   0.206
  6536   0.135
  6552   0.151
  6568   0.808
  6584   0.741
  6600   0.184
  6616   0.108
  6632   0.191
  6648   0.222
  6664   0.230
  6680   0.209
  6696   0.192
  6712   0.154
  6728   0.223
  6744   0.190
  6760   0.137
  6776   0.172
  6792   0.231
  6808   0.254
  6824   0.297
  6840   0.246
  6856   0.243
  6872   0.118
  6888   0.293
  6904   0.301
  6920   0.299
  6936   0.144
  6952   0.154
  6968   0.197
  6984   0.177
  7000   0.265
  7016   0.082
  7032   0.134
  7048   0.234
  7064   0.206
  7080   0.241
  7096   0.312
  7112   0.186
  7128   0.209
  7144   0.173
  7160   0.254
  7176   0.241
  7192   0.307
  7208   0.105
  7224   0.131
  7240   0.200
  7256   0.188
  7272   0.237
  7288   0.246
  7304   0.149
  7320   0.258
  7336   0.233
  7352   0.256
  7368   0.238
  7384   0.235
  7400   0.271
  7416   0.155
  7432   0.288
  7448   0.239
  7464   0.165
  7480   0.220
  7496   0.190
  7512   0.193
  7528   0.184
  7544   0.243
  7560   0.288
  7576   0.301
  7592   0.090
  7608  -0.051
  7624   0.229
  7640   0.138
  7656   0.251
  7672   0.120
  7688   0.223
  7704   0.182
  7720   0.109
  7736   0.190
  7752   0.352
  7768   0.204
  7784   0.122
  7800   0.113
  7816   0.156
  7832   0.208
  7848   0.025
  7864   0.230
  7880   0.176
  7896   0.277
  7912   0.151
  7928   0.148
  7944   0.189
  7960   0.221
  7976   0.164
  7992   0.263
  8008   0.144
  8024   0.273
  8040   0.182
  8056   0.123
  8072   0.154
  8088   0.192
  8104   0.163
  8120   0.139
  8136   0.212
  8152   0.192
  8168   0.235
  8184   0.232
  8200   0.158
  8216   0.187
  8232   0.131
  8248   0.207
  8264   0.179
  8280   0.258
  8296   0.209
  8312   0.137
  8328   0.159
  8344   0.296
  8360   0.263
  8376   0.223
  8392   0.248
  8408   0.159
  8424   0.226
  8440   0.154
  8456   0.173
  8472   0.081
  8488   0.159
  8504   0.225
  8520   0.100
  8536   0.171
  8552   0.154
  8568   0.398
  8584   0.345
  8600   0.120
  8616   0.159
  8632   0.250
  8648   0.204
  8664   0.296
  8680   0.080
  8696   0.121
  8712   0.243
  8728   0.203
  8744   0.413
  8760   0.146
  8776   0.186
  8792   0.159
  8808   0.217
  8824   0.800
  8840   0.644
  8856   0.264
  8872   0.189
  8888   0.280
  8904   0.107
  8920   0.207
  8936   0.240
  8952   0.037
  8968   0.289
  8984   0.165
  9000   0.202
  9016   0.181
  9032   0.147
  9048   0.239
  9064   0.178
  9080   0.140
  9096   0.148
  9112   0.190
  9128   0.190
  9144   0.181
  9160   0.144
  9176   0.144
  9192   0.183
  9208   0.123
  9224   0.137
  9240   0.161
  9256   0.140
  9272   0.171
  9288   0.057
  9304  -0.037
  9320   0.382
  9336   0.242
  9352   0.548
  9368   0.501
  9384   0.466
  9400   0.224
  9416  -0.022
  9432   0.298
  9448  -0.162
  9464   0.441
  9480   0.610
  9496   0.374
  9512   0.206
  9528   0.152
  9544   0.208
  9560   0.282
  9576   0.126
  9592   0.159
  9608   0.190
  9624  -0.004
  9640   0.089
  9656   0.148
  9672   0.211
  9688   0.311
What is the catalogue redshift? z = 0.76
